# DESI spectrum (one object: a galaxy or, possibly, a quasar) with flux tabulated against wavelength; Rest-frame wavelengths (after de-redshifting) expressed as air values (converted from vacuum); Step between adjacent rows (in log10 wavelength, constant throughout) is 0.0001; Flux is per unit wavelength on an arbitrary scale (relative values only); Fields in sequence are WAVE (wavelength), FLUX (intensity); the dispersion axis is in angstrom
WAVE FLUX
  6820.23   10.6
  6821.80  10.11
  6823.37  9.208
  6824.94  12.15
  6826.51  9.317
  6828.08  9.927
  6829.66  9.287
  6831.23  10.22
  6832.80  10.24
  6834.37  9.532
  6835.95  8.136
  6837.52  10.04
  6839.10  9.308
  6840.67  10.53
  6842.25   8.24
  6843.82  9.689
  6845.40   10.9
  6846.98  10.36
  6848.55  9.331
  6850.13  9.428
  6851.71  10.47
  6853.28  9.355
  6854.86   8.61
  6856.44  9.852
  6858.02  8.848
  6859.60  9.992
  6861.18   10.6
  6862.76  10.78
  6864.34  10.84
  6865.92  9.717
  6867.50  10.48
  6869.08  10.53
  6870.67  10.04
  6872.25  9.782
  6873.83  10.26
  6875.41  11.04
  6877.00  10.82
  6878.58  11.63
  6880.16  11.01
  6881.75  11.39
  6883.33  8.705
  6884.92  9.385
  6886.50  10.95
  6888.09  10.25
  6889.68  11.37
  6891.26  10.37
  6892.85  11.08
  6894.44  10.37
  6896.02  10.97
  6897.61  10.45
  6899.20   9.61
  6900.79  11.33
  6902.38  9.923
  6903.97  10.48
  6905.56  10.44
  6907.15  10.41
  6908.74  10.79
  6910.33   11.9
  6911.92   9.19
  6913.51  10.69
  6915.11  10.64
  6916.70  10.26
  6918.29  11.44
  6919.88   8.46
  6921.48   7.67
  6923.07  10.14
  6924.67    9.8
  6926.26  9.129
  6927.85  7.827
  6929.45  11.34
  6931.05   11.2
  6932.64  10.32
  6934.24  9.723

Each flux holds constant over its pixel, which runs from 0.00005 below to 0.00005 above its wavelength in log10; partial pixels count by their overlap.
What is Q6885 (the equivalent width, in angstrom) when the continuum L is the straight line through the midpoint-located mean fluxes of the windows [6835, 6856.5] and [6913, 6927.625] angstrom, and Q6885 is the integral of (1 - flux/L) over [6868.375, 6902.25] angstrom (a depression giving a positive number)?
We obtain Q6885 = -3.1 angstrom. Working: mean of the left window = 9.58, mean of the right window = 9.71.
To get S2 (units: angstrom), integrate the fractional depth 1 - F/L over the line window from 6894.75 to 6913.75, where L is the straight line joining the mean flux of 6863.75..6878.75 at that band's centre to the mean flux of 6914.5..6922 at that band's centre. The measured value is -1.0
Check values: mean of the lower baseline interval 10.5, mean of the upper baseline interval 9.75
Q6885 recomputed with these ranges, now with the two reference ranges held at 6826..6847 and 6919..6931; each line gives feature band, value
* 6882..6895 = -1.2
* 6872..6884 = -1.4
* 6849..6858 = 0.1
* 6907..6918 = -1.4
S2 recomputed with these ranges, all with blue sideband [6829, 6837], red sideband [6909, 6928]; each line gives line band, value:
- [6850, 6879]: -1.6 angstrom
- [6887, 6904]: -1.4 angstrom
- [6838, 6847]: -0.2 angstrom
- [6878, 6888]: -0.8 angstrom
